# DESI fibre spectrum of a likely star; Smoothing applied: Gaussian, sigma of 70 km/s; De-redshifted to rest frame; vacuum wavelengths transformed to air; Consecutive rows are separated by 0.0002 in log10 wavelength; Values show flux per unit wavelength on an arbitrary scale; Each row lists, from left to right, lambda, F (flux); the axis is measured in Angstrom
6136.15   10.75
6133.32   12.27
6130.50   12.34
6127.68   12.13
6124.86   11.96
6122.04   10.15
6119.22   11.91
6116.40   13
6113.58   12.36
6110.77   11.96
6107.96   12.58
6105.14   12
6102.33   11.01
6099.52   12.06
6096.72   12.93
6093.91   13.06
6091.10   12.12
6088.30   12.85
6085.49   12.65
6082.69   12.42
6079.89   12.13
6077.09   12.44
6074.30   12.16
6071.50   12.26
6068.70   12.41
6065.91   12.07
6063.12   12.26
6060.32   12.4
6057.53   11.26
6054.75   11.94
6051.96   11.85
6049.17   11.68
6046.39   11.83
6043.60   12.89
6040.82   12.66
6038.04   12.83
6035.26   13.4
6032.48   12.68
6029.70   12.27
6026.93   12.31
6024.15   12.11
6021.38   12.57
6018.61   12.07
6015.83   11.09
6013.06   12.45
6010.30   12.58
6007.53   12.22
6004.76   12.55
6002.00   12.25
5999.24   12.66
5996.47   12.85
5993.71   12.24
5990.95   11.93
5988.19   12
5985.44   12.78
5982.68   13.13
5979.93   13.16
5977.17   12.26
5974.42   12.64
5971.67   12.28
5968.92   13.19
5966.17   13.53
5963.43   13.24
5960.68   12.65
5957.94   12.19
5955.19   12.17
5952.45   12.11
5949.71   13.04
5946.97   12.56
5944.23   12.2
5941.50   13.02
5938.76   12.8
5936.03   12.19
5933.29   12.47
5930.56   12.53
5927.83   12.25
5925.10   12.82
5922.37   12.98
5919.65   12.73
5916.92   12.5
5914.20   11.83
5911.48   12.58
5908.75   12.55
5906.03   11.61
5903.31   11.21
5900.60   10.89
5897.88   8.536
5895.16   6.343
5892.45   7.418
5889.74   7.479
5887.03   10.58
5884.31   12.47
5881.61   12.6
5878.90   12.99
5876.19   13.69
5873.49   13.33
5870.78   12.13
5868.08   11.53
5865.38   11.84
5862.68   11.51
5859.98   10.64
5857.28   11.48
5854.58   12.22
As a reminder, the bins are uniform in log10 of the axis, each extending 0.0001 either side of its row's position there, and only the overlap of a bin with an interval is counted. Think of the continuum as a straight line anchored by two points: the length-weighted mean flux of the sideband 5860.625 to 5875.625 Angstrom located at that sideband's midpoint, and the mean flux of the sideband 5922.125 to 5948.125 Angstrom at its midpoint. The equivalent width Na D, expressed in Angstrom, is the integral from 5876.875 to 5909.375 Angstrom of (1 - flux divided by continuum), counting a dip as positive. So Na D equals 4.9 Angstrom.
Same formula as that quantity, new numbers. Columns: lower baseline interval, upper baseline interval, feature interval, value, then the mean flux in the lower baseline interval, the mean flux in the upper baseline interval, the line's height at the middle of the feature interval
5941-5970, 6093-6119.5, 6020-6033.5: 0.1 Angstrom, 12.7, 12.3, 12.5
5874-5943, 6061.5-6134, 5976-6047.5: -3.2 Angstrom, 11.6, 12.2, 11.9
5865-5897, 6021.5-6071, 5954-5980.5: -2.4 Angstrom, 11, 12.3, 11.7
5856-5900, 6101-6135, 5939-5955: -1.9 Angstrom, 10.9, 12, 11.2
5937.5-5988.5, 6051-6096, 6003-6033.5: 0.6 Angstrom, 12.7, 12.3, 12.5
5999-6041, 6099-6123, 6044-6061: 0.5 Angstrom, 12.4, 11.9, 12.2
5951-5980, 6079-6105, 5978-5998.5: 0.0 Angstrom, 12.7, 12.3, 12.6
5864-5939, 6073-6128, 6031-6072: -0.9 Angstrom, 11.6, 12.2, 12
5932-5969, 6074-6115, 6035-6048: -0.2 Angstrom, 12.7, 12.3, 12.4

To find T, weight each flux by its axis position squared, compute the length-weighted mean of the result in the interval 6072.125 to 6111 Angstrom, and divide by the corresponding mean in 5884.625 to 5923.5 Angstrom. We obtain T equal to 1.23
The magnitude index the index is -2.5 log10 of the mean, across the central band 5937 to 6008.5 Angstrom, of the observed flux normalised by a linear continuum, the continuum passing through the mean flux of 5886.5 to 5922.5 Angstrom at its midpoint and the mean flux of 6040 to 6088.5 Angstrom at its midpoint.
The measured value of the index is -0.12 mag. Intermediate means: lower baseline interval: 10.6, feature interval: 12.6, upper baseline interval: 12.2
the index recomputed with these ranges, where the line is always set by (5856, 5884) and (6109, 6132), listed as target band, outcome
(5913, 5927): -0.04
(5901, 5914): 0.02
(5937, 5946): -0.05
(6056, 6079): -0.01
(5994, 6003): -0.04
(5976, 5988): -0.06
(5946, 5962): -0.03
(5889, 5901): 0.46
